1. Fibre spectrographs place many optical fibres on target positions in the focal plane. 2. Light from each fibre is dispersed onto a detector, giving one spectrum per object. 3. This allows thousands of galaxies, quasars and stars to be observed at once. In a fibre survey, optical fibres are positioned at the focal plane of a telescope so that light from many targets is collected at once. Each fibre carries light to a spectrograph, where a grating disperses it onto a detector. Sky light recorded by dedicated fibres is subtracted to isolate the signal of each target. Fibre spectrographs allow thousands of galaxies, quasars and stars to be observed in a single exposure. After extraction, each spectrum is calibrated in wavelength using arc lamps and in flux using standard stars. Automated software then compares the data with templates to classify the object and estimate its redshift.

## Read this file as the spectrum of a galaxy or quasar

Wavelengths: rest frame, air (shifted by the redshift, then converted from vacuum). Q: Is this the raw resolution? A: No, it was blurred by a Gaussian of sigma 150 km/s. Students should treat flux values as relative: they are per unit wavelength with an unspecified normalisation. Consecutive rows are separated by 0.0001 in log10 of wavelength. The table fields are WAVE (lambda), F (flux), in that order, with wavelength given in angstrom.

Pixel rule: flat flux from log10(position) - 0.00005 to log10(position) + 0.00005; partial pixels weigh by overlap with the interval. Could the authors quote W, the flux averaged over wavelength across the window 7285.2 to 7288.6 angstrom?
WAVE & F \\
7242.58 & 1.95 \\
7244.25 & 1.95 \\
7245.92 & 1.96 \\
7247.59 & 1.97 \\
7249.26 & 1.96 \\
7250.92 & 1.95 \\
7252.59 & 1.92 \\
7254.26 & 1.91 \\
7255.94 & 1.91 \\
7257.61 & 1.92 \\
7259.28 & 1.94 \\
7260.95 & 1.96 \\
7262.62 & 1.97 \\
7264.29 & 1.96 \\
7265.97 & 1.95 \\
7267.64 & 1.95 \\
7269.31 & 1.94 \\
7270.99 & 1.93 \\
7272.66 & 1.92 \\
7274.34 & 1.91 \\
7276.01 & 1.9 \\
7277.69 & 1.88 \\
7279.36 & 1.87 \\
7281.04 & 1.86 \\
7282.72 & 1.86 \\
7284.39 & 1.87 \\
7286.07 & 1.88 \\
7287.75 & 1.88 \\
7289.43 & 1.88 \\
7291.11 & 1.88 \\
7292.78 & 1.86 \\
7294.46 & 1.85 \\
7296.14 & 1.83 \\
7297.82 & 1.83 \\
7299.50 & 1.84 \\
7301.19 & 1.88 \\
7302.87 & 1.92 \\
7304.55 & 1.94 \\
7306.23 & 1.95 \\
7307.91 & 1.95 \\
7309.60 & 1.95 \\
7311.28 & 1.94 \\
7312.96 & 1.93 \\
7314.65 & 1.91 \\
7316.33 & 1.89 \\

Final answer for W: 1.88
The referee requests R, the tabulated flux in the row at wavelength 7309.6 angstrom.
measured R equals 1.95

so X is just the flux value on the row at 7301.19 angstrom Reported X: 1.88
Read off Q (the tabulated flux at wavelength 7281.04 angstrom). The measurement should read 1.86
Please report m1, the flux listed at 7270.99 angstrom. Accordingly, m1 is 1.93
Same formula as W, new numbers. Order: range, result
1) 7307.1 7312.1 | 1.95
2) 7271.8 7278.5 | 1.9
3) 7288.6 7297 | 1.86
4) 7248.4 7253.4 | 1.95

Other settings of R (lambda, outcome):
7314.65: 1.91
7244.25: 1.95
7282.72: 1.86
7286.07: 1.88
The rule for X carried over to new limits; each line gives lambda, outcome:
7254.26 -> 1.91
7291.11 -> 1.88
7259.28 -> 1.94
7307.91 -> 1.95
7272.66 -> 1.92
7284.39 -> 1.87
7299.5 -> 1.84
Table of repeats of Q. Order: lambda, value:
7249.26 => 1.96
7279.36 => 1.87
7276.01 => 1.9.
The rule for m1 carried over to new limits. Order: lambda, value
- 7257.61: 1.92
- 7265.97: 1.95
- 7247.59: 1.97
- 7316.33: 1.89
